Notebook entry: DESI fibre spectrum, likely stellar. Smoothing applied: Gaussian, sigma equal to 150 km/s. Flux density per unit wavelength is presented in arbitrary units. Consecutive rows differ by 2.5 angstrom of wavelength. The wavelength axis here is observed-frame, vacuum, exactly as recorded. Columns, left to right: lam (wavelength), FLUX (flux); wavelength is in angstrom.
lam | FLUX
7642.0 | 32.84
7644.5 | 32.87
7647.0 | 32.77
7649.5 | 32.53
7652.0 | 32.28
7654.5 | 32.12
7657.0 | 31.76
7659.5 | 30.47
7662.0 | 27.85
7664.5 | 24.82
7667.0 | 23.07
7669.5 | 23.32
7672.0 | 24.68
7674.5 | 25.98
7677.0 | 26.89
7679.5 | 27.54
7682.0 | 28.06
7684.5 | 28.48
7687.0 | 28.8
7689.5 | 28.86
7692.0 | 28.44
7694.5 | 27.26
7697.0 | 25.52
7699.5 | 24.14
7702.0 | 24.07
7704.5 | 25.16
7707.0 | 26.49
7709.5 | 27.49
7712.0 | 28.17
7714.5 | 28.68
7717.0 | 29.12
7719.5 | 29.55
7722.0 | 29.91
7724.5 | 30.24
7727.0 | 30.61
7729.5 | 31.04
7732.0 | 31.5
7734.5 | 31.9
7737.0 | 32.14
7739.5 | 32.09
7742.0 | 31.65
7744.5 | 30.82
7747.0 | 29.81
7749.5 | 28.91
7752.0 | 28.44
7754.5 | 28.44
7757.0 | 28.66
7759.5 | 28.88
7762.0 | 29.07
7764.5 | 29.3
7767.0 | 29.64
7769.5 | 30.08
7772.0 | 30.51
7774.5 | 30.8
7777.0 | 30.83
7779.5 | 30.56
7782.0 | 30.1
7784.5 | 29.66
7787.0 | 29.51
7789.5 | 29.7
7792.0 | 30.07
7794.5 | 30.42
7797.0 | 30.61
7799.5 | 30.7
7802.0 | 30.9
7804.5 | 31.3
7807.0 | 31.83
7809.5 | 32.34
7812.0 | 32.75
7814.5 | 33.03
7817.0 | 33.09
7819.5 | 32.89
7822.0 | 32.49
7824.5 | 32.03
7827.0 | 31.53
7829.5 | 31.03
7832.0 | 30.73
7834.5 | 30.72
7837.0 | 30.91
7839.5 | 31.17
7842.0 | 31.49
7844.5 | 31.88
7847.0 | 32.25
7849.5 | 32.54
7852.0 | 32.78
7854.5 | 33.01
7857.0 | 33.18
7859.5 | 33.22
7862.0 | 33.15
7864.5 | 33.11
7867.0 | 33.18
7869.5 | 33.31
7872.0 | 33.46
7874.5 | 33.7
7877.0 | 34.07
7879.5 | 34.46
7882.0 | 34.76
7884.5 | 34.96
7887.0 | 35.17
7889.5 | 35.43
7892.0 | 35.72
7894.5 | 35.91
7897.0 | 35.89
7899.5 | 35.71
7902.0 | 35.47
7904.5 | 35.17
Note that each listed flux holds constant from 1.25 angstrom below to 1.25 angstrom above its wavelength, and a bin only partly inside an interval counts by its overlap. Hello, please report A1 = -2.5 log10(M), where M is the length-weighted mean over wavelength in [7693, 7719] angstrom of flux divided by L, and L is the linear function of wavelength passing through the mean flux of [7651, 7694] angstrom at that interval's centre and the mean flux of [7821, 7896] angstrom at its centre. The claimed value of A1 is 0.080 mag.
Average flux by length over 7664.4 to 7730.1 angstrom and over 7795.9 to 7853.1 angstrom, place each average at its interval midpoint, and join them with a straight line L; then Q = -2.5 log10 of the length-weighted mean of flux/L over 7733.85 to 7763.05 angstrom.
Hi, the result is -0.04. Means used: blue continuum 27.3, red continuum 31.8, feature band 30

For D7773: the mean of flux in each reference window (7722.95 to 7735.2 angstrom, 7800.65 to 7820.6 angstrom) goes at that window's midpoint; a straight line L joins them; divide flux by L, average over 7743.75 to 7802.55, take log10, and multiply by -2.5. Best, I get 0.065 mag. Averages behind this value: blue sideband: 31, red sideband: 32.3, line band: 29.8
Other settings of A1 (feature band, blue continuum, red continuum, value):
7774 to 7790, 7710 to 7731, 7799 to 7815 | 0.04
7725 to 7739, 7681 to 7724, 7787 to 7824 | -0.10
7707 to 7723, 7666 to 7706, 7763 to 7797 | -0.04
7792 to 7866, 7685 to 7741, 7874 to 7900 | 0.03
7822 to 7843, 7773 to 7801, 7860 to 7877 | 0.02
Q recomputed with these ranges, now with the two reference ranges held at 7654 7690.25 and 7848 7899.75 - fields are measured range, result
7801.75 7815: -0.005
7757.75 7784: 0.026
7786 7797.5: 0.047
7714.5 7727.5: -0.026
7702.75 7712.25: 0.080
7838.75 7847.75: 0.046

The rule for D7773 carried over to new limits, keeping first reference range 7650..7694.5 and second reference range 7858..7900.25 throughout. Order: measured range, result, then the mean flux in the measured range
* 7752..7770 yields 0.06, 29.1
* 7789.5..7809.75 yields 0.04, 30.9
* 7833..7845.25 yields 0.07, 31.2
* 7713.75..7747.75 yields -0.03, 30.7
